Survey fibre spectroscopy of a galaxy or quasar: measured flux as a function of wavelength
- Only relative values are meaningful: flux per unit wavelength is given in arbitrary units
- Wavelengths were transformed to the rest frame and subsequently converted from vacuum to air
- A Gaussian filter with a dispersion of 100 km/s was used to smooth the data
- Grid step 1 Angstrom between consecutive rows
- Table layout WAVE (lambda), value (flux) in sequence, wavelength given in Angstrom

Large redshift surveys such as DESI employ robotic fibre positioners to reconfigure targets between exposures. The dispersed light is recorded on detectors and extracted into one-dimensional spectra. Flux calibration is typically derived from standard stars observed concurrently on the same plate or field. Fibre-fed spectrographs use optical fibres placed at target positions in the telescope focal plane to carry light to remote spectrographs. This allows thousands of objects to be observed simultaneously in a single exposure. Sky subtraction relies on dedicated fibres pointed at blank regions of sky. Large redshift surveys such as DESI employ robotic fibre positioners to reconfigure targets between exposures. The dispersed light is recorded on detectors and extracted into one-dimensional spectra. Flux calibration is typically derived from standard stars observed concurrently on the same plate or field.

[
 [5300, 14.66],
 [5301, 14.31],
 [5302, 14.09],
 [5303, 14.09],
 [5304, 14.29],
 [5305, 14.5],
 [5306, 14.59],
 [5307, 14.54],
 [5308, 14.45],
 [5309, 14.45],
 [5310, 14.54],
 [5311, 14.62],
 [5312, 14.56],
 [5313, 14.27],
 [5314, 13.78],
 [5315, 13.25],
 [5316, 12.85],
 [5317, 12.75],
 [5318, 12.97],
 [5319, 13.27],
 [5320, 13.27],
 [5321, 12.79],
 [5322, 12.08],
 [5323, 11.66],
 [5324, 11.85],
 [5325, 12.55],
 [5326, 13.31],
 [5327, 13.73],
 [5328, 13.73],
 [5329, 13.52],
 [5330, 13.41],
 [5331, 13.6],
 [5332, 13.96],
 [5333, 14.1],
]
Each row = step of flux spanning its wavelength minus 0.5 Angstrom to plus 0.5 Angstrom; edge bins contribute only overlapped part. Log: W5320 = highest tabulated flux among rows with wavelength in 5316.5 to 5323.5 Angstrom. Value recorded 13.27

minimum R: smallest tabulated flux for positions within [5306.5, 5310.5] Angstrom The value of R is 14.45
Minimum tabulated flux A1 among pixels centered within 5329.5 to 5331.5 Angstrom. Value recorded 13.41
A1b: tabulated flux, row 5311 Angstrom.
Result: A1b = 14.62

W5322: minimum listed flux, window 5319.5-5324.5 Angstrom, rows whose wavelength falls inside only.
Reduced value 11.66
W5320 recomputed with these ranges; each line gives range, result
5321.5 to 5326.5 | 13.31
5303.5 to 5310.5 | 14.59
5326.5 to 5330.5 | 13.73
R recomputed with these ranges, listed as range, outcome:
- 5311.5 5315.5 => 13.25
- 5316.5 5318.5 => 12.75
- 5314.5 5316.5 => 12.85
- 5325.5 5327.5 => 13.31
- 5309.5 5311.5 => 14.54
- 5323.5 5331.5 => 11.85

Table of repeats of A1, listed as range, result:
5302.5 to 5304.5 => 14.09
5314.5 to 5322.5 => 12.08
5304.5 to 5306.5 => 14.5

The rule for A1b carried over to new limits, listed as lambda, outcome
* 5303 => 14.09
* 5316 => 12.85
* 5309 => 14.45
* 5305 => 14.5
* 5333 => 14.1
